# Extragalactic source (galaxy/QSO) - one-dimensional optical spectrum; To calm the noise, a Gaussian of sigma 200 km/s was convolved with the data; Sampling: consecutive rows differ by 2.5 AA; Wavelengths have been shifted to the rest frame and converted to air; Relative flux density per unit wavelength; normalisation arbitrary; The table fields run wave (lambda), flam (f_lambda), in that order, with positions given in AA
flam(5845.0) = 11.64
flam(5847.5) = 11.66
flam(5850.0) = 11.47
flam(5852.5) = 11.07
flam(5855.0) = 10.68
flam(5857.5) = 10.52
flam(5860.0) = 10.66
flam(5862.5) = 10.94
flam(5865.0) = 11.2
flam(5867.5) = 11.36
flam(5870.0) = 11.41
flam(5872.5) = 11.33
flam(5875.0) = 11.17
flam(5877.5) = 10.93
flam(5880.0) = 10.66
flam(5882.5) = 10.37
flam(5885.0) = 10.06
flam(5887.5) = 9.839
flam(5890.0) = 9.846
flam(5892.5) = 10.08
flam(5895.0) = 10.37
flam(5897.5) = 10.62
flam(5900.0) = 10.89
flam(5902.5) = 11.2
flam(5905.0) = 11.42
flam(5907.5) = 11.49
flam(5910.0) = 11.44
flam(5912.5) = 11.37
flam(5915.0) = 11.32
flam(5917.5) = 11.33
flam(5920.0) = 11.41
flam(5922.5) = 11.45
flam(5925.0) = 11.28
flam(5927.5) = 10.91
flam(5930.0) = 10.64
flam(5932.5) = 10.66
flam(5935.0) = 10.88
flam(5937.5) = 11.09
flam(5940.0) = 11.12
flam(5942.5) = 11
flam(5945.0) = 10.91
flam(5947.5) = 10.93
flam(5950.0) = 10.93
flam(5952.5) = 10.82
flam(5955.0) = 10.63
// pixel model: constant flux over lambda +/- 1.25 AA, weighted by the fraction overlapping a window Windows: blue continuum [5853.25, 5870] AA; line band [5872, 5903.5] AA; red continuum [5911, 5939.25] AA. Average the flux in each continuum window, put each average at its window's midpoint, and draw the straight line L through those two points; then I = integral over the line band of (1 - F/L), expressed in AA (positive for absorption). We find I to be 1.35 AA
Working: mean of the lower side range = 10.9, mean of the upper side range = 11.1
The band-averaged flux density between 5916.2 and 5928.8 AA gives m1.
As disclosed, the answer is 11.3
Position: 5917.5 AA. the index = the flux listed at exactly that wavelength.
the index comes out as 11.33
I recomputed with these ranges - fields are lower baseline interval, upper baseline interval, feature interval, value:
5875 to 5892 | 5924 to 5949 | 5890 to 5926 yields -1.54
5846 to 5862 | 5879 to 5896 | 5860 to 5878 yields -0.90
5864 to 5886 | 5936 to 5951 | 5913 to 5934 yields -0.28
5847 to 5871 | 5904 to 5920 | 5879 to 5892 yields 1.27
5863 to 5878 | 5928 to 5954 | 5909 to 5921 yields -0.38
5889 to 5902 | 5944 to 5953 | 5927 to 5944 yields -0.18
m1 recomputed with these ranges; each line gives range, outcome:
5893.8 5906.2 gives 10.9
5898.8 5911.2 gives 11.3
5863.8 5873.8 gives 11.3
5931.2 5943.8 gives 10.9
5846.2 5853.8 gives 11.4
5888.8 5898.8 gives 10.2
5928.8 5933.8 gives 10.7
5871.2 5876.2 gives 11.3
